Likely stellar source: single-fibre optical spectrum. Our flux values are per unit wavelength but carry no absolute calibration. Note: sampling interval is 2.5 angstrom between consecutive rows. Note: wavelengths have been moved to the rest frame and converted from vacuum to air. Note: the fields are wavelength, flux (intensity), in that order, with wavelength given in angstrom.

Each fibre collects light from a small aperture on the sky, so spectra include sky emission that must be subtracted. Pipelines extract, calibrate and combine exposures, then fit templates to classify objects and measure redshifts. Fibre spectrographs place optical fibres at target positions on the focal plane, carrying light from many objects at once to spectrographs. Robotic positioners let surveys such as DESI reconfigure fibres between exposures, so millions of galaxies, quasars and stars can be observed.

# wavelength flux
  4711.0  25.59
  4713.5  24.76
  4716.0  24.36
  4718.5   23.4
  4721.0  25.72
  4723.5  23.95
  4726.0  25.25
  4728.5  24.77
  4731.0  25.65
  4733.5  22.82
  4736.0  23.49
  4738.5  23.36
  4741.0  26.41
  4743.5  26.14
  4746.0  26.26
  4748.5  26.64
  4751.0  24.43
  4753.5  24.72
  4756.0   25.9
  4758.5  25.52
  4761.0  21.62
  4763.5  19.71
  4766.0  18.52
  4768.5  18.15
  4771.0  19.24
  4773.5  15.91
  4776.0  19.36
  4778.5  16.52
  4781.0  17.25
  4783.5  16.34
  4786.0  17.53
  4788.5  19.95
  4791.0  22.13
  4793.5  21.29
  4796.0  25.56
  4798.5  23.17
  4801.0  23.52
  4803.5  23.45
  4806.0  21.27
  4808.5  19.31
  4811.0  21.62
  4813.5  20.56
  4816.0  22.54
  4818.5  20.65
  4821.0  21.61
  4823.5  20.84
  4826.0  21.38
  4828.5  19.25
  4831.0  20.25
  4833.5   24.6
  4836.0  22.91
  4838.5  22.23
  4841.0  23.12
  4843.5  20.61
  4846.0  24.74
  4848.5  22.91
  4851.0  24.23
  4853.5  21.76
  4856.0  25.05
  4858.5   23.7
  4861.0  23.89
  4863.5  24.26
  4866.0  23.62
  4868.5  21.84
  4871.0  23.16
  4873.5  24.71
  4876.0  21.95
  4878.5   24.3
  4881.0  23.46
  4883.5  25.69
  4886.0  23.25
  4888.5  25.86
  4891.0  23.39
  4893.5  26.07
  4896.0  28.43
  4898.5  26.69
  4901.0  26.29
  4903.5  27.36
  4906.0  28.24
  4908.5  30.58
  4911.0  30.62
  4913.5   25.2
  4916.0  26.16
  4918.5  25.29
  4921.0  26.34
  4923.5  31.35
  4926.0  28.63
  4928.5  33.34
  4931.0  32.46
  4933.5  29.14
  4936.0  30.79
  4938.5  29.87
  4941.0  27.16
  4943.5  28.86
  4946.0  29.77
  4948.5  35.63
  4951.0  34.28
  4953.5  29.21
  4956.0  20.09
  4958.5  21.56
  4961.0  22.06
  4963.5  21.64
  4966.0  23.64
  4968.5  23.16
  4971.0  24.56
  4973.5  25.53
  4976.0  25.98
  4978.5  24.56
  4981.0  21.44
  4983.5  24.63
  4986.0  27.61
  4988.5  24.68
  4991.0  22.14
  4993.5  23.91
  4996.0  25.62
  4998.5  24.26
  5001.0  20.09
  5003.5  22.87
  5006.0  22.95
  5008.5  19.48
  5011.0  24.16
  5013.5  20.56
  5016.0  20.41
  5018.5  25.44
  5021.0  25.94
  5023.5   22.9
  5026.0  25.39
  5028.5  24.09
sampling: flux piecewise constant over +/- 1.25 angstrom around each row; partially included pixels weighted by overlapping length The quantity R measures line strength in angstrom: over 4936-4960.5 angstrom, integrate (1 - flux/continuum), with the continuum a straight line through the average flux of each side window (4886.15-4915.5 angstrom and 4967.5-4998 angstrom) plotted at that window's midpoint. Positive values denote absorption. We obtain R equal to -2.7 angstrom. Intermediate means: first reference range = 27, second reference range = 24.5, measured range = 28.4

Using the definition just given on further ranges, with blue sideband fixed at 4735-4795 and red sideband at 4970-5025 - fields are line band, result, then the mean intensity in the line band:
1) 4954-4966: 0.6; 22.1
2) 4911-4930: -4.4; 28.3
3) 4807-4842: 0.9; 21.5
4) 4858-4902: -3.7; 24.5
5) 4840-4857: -0.7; 23.2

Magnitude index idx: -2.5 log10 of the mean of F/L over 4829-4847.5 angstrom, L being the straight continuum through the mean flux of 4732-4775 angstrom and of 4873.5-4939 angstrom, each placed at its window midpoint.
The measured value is 0.13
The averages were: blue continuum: 22.9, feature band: 22.5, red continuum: 27.3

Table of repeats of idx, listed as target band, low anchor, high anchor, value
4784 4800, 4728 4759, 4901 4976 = 0.200 mag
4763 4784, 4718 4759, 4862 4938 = 0.379 mag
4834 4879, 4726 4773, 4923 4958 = 0.162 mag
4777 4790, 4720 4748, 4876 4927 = 0.396 mag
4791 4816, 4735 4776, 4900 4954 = 0.112 mag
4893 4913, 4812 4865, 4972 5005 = -0.207 mag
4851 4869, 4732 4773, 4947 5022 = 0.006 mag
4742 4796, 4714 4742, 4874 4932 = 0.178 mag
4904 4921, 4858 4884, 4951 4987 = -0.154 mag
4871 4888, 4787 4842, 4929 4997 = -0.004 mag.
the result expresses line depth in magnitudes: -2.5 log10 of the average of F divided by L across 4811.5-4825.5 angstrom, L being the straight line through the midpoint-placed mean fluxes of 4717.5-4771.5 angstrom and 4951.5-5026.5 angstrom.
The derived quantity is 0.12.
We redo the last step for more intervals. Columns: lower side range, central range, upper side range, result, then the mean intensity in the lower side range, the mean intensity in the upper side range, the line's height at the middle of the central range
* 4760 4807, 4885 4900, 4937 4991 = -0.09 mag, 20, 25.9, 23.6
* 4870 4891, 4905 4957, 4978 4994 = -0.21 mag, 24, 24.1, 24.1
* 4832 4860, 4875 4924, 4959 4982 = -0.13 mag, 23.2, 23.6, 23.4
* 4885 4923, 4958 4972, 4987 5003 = 0.08 mag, 26.8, 23.5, 24.6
